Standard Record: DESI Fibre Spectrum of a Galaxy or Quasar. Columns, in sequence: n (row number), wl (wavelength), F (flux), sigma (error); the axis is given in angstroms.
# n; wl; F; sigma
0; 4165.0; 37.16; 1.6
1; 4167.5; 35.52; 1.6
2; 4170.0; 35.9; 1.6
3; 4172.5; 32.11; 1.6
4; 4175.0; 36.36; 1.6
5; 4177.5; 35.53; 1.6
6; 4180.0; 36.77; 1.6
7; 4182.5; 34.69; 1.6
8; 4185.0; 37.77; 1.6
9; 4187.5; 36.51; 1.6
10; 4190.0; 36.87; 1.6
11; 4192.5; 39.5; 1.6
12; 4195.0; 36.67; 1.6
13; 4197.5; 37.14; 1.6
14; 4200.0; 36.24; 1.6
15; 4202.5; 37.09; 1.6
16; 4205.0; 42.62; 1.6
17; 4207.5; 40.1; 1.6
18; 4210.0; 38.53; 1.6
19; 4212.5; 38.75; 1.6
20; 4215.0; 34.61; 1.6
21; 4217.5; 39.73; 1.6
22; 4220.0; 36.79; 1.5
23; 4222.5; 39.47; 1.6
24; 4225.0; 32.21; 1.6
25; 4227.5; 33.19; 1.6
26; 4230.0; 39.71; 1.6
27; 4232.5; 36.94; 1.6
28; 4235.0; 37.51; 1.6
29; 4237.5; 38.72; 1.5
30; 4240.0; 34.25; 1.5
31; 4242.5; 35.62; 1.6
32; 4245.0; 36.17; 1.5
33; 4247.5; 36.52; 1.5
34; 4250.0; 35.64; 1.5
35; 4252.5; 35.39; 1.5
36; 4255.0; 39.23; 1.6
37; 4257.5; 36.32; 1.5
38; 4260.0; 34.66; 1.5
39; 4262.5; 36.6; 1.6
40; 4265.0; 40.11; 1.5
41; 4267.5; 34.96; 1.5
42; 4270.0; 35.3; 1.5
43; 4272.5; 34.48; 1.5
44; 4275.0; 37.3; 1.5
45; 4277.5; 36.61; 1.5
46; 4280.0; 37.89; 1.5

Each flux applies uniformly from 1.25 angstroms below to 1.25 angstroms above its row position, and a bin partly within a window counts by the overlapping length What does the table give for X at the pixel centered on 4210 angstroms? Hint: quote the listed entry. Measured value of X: 38.53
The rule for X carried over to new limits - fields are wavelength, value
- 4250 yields 35.64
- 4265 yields 40.11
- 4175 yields 36.36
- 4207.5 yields 40.1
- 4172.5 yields 32.11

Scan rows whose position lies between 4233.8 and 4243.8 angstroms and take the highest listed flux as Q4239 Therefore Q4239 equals 38.72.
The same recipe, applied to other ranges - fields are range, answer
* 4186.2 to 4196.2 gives 39.5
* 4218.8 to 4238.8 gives 39.71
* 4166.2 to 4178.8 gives 36.36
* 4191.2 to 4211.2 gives 42.62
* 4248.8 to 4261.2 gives 39.23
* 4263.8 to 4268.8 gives 40.11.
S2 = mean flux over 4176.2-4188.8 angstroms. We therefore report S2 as 36.3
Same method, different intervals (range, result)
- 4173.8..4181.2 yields 36.2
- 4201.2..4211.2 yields 39.6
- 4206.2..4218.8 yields 38.4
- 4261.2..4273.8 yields 36.3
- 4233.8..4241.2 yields 36.8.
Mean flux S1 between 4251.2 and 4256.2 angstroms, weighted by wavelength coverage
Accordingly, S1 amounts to 37.3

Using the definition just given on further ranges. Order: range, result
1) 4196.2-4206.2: 38.2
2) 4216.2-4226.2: 37.1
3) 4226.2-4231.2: 36.4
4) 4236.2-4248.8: 36.3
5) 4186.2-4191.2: 36.7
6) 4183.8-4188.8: 37.1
